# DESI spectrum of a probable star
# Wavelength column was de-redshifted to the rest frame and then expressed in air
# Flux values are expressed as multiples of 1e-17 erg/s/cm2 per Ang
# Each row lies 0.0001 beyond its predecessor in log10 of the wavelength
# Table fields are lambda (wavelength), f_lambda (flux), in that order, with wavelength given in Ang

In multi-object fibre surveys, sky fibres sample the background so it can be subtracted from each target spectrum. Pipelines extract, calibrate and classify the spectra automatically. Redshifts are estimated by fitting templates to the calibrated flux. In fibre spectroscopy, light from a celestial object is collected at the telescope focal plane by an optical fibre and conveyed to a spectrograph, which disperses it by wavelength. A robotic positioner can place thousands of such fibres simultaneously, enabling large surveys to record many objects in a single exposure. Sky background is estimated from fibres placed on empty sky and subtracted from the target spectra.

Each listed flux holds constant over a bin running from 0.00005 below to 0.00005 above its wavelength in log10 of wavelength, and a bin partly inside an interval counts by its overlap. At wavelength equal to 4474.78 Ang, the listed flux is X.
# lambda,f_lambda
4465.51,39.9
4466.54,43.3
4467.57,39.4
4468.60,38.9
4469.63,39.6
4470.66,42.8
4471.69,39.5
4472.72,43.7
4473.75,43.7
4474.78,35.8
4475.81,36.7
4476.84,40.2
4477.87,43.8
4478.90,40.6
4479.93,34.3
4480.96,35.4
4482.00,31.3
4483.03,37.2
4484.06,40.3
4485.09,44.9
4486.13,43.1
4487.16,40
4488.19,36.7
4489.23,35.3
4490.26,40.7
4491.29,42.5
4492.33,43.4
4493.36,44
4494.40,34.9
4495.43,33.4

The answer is 35.8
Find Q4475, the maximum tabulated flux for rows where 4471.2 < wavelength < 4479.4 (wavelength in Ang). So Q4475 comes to 43.8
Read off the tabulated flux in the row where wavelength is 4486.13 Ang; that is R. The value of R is 43.1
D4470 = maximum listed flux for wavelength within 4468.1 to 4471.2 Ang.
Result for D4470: 42.8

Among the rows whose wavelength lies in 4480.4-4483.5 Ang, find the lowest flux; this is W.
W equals 31.3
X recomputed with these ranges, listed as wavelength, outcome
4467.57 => 39.4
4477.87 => 43.8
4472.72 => 43.7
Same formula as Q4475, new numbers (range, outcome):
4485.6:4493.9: 44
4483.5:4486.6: 44.9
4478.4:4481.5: 40.6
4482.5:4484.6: 40.3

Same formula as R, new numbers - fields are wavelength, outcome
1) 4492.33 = 43.4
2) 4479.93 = 34.3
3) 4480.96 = 35.4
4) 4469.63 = 39.6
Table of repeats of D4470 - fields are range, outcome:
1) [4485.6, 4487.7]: 43.1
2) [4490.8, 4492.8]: 43.4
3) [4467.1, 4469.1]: 39.4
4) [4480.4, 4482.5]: 35.4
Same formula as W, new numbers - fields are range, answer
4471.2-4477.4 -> 35.8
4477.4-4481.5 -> 34.3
